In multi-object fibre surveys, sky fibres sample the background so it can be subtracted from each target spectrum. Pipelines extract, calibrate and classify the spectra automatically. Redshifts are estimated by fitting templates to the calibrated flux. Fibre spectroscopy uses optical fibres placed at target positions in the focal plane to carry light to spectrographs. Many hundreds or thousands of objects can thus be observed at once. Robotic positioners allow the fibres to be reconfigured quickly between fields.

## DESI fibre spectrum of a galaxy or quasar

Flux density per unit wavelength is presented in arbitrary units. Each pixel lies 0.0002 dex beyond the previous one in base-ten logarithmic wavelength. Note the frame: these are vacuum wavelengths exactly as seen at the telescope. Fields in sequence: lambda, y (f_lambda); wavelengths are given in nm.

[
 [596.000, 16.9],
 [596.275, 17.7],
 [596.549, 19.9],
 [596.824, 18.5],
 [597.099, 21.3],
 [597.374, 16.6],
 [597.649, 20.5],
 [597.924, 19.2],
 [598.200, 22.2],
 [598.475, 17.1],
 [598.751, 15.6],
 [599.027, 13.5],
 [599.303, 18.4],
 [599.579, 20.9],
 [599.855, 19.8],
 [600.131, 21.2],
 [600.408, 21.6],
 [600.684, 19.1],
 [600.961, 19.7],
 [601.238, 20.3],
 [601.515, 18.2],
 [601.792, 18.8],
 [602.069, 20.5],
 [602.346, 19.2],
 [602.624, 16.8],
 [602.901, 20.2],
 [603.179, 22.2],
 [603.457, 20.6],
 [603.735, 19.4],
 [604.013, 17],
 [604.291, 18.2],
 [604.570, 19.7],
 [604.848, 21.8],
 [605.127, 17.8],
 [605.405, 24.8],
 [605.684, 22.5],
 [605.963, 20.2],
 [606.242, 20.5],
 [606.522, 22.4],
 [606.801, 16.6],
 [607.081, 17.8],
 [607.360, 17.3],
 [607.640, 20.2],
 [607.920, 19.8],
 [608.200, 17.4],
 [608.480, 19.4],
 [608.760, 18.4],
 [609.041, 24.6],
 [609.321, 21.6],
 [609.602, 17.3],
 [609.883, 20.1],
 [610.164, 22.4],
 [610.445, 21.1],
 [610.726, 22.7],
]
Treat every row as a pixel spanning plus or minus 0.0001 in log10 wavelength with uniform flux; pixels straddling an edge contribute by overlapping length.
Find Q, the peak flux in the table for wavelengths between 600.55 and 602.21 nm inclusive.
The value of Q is 20.5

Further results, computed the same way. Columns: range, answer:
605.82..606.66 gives 22.4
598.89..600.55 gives 21.6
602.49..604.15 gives 22.2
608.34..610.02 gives 24.6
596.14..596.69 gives 19.9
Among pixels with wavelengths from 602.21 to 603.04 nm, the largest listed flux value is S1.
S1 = 20.2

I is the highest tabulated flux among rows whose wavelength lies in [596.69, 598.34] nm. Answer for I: 22.2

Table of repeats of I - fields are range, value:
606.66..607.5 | 17.8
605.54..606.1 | 22.5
